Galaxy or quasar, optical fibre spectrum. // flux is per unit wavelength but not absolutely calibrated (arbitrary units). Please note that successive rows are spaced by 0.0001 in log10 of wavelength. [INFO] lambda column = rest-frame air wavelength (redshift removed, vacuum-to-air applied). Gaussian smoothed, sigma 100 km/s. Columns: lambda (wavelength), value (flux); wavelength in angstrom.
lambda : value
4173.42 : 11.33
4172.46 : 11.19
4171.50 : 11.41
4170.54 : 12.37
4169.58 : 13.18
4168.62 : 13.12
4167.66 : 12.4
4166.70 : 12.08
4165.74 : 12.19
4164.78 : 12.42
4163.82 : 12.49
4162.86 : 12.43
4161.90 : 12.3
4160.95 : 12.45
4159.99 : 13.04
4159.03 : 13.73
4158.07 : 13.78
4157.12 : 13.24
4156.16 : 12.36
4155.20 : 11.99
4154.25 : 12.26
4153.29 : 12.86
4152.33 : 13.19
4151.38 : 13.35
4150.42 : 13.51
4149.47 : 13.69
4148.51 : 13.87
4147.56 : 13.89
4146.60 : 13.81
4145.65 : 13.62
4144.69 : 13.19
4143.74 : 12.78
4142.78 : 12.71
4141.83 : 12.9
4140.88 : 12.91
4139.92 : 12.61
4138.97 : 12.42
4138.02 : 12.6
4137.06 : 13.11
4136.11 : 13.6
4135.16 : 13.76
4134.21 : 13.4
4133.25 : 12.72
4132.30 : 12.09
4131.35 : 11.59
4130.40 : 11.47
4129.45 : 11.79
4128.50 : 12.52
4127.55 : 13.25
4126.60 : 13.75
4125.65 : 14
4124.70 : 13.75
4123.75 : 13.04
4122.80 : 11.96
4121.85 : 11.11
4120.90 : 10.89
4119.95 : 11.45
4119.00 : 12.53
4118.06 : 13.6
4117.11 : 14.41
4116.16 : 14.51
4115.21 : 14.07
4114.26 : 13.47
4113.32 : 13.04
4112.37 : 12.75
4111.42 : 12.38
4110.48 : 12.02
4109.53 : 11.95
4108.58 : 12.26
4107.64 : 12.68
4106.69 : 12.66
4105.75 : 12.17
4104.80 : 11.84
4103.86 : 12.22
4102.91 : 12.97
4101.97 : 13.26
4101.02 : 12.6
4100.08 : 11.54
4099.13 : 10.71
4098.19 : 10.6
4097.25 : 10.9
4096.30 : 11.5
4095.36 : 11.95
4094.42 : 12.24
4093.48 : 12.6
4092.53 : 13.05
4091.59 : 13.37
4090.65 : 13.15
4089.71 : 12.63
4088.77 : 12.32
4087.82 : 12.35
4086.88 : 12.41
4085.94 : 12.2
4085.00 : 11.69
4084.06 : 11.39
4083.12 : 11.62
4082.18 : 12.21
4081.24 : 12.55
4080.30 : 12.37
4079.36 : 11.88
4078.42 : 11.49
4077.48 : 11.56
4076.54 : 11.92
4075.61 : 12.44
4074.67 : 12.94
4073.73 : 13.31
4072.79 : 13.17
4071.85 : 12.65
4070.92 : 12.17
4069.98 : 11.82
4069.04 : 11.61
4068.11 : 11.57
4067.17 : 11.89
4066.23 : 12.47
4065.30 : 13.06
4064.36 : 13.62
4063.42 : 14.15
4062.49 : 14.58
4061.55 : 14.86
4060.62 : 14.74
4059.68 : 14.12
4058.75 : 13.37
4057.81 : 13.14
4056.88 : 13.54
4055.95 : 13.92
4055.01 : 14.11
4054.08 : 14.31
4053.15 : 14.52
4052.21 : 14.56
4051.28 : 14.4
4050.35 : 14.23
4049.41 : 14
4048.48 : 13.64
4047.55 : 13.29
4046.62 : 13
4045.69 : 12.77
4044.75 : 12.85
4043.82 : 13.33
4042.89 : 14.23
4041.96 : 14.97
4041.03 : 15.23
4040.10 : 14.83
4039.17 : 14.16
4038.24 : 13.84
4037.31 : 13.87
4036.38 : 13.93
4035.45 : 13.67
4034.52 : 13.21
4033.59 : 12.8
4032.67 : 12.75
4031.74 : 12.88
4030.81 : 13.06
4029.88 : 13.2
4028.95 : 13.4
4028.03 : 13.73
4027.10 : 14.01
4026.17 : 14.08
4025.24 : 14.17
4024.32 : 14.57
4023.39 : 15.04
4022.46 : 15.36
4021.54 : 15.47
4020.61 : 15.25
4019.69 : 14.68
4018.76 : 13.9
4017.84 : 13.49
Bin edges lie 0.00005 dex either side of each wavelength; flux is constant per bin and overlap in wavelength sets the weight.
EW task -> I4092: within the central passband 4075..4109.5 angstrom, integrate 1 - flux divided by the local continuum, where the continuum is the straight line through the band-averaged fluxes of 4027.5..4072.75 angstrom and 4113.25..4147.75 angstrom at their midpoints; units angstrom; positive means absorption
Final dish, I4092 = 2.78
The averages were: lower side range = 13.5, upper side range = 12.9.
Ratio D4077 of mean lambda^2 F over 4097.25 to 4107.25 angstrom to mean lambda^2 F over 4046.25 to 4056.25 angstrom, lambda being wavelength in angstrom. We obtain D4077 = 0.88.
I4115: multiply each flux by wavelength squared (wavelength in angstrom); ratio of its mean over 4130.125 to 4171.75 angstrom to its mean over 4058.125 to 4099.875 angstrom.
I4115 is 1.1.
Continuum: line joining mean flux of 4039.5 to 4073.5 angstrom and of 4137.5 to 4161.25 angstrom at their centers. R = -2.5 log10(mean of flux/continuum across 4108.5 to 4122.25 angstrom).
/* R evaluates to 0.05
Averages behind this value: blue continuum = 13.6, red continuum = 13.1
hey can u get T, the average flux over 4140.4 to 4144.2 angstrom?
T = 12.8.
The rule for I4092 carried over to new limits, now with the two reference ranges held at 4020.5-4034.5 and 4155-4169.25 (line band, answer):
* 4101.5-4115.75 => 0.6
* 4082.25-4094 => 0.9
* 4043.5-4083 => 1.4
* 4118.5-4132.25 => 0.7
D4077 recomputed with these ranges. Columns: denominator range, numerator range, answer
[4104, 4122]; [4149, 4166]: 1.04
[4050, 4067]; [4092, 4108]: 0.88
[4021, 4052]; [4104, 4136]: 0.95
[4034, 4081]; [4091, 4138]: 0.97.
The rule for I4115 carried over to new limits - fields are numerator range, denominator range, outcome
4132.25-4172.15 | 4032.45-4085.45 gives 1.02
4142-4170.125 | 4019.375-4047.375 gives 0.99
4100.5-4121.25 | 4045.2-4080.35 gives 0.99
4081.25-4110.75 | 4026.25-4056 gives 0.91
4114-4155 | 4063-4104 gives 1.08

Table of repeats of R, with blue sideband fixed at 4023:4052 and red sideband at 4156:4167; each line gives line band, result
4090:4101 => 0.11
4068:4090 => 0.11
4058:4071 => 0.03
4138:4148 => -0.01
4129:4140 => 0.03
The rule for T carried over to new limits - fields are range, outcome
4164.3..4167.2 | 12.2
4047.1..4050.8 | 13.8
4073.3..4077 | 12.7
